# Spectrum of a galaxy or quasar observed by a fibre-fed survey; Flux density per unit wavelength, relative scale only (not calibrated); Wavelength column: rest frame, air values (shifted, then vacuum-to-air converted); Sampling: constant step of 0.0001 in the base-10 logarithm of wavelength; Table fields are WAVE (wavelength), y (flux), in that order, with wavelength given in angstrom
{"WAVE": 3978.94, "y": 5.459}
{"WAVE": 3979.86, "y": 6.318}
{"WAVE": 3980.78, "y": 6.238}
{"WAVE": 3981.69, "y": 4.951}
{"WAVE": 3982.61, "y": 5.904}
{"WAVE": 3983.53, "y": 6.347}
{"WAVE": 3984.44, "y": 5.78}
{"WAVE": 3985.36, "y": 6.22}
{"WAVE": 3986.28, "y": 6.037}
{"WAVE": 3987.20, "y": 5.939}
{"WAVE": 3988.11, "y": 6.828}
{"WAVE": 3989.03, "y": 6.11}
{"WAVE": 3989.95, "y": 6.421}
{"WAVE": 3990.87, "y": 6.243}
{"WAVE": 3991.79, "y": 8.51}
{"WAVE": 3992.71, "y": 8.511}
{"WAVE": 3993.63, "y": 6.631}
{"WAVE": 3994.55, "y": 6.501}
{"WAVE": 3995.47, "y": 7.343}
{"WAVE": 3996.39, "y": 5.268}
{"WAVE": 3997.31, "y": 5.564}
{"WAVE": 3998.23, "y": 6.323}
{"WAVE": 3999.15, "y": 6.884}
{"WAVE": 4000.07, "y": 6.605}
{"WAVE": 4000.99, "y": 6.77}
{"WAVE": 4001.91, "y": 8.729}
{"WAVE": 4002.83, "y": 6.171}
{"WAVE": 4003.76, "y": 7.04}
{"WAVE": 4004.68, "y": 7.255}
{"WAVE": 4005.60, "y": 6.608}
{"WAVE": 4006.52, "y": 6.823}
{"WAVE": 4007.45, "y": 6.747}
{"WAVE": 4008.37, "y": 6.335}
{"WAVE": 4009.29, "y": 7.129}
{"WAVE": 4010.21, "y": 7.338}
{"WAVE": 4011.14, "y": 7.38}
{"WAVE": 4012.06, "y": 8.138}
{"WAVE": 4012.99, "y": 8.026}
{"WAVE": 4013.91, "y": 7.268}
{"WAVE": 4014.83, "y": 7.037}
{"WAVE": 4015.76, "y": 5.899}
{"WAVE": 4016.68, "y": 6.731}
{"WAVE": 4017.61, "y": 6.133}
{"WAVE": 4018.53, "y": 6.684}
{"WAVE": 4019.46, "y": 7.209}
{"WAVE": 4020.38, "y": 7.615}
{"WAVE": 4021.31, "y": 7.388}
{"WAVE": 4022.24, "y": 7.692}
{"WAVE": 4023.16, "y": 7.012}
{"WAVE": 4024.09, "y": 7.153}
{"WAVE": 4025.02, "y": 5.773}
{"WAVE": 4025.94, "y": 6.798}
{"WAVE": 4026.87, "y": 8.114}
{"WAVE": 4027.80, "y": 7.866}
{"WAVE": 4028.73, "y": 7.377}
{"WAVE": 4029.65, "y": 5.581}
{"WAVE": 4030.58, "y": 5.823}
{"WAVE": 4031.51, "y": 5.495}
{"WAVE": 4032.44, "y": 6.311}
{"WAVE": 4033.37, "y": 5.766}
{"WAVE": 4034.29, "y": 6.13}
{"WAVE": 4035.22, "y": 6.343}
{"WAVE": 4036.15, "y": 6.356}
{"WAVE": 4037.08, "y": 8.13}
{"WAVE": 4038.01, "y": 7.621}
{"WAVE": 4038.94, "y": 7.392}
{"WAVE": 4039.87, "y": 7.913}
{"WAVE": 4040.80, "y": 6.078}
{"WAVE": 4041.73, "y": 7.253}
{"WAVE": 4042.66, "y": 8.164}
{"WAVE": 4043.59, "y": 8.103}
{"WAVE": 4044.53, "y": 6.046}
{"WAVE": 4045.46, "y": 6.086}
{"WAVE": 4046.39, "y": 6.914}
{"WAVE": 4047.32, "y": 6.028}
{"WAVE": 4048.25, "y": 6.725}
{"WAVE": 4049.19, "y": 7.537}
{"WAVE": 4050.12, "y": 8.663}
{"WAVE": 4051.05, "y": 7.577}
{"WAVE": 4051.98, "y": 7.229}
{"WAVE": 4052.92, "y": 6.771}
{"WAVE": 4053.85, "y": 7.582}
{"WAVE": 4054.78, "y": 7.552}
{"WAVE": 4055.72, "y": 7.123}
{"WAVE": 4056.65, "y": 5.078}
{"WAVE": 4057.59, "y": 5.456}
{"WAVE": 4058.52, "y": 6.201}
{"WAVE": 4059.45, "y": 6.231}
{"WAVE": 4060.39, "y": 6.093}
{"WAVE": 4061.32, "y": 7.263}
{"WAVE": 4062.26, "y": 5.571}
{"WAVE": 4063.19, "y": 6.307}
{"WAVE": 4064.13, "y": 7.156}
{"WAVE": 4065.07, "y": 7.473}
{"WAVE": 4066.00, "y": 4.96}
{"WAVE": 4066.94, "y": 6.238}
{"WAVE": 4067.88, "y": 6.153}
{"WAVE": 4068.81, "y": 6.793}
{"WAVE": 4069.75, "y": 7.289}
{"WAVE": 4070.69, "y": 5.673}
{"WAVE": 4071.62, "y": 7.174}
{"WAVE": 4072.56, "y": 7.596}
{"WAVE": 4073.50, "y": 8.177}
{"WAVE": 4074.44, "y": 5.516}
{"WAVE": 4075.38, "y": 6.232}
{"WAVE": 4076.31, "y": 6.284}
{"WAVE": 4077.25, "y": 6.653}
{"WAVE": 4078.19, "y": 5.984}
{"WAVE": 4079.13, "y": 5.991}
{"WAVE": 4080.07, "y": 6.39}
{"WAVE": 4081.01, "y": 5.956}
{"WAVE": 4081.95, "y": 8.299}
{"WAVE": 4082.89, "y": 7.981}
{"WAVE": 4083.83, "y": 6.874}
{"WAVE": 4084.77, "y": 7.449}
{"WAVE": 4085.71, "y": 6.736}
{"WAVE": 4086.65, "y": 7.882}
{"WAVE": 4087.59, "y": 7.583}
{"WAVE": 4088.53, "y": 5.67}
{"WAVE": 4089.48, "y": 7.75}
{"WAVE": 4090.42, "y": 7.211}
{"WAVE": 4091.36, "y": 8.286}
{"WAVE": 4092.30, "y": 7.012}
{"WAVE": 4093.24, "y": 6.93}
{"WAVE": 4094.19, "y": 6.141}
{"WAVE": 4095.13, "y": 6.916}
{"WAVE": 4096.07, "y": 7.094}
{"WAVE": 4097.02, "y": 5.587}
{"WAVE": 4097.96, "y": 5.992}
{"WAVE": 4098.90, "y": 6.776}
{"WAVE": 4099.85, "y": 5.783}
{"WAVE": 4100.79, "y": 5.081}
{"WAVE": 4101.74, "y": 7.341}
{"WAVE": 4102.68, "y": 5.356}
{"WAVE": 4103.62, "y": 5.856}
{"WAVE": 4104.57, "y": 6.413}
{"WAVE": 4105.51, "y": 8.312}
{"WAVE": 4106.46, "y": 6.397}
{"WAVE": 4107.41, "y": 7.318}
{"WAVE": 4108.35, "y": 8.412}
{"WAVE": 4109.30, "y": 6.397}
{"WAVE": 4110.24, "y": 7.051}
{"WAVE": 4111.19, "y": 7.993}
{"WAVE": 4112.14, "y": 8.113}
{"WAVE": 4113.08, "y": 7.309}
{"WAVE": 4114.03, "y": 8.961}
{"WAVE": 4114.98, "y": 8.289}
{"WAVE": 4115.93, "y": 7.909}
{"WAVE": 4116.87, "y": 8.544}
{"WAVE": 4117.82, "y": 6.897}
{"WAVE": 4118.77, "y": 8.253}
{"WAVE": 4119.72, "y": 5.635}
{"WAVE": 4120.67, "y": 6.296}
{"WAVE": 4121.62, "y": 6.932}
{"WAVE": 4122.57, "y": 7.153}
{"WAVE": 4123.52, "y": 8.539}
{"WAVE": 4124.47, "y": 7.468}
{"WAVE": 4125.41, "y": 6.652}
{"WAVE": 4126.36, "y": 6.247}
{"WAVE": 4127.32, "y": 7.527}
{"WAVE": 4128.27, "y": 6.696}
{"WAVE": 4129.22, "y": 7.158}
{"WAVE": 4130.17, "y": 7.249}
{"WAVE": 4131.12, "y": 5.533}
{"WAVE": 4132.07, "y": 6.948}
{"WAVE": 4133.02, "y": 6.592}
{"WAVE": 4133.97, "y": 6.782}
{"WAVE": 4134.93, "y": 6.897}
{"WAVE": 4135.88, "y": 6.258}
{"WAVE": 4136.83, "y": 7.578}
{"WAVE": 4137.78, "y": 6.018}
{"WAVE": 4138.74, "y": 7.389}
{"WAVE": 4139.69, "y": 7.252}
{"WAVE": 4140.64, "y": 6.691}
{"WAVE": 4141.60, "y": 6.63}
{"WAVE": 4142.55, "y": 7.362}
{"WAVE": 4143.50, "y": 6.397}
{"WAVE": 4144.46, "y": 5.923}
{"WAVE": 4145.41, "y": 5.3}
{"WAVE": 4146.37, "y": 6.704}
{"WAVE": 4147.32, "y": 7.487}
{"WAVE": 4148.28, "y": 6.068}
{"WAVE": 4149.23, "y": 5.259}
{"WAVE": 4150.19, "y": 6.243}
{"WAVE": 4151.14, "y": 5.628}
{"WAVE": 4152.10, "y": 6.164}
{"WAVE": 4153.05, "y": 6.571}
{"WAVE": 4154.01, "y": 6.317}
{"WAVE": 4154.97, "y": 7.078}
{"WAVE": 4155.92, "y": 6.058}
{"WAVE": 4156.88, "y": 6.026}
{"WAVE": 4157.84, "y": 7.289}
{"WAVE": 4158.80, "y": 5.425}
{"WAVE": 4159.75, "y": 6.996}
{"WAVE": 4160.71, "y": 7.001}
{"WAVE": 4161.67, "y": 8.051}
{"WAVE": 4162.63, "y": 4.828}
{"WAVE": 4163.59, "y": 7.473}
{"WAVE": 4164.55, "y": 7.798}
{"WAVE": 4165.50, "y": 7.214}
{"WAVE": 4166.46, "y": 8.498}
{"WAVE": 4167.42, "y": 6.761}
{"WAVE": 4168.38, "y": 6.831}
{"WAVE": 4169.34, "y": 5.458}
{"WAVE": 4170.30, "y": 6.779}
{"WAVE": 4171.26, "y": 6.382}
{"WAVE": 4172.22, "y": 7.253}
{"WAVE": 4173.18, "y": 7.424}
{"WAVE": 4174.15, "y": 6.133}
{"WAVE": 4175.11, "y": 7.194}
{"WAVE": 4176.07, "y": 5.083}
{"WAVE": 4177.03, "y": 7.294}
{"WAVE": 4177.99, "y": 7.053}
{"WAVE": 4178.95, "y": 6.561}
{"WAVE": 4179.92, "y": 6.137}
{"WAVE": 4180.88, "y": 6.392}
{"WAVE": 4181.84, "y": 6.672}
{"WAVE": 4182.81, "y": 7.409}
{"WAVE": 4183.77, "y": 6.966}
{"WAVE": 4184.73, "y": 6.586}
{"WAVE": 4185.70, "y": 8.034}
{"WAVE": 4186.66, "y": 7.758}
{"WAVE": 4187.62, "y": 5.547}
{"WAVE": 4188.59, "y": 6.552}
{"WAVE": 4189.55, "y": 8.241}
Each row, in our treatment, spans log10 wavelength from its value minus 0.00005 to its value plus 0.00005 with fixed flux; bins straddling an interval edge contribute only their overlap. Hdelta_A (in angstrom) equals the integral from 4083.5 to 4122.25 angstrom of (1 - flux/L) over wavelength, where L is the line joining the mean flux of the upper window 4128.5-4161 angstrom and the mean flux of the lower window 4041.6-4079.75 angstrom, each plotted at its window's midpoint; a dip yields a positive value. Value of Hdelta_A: -2.5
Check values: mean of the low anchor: 6.7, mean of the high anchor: 6.54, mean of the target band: 7.04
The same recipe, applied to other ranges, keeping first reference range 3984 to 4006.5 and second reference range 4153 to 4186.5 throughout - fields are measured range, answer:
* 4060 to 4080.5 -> 0.69 angstrom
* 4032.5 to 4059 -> -0.79 angstrom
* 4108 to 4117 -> -1.49 angstrom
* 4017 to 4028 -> -0.65 angstrom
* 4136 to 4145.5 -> 0.10 angstrom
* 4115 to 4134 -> -0.92 angstrom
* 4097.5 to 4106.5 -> 0.56 angstrom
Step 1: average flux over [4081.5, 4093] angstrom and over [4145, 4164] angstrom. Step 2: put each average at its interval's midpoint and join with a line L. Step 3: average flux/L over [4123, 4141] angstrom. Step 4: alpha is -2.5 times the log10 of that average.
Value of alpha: -0.03 mag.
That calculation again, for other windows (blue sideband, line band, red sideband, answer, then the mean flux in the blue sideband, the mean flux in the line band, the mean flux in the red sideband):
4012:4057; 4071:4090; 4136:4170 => -0.012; 6.96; 6.9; 6.62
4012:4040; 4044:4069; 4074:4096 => 0.042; 6.9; 6.62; 6.87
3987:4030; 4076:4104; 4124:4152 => 0.005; 6.94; 6.7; 6.61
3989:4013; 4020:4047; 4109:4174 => 0.003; 6.93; 6.9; 6.88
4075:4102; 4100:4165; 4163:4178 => -0.002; 6.75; 6.84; 6.9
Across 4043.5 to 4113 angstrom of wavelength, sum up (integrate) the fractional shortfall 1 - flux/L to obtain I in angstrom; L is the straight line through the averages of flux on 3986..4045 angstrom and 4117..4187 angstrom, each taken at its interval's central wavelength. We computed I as 0.5 angstrom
